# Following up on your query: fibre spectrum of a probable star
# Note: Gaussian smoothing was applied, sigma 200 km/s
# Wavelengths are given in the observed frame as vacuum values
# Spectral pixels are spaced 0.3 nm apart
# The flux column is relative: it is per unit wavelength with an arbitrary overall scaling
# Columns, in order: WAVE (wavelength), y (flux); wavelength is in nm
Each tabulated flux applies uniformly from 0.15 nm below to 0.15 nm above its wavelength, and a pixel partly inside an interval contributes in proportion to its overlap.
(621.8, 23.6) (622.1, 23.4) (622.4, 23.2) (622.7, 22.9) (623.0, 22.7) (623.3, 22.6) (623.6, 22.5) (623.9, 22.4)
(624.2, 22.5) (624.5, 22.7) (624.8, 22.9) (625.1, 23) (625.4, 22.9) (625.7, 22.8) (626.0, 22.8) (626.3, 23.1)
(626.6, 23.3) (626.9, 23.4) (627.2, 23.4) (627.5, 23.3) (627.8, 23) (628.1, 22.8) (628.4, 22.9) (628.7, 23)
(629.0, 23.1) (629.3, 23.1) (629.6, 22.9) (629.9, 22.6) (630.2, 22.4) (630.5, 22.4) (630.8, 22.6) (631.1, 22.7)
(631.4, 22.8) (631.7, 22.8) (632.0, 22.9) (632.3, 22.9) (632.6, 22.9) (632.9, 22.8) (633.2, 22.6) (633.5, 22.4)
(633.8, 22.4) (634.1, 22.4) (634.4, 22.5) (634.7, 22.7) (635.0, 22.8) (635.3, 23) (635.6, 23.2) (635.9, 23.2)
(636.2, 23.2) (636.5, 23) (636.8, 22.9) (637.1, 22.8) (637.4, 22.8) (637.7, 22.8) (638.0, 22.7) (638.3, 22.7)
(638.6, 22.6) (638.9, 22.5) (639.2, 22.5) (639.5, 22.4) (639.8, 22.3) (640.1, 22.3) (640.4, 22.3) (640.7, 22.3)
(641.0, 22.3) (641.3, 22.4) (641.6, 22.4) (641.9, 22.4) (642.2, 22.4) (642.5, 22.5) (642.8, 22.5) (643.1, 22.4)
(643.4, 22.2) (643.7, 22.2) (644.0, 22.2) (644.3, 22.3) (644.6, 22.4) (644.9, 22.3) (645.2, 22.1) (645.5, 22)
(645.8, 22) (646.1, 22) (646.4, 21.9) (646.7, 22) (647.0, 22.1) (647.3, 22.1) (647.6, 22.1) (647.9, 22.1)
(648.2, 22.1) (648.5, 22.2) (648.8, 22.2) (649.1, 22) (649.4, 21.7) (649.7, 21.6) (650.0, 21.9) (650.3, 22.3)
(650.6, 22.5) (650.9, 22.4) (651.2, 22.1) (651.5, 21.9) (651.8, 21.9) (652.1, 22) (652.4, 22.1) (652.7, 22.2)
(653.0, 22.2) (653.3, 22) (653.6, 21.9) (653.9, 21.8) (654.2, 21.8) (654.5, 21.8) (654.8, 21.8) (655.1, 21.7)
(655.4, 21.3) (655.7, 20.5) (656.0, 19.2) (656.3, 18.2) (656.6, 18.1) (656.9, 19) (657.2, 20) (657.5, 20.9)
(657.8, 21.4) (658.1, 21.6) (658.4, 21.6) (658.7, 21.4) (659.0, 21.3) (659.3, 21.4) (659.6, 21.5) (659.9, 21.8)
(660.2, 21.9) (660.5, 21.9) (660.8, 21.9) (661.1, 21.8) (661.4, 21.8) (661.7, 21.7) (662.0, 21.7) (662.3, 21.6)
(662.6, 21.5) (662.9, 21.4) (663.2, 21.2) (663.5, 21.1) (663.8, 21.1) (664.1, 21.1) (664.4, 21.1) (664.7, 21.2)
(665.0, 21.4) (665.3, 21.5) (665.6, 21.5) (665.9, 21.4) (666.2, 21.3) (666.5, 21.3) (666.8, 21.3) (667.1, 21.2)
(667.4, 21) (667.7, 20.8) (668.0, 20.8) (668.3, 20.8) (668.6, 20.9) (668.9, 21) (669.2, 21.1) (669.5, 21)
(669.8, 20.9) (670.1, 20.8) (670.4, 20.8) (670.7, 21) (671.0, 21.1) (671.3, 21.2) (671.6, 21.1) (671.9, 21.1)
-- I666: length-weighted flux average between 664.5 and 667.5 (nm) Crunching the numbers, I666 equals 21.3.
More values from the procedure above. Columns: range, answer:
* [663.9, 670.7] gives 21.1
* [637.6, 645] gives 22.4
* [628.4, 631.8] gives 22.8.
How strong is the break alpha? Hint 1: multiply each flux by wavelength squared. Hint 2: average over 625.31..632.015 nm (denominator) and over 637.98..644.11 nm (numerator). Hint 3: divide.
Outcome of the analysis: 1.02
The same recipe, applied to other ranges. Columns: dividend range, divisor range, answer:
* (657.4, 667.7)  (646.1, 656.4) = 1.02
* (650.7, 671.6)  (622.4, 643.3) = 1.02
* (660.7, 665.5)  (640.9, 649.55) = 1.02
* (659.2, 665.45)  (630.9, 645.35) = 1.03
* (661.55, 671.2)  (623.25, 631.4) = 1.05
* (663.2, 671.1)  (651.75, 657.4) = 1.04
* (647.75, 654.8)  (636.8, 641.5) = 1.02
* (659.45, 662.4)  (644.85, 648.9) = 1.03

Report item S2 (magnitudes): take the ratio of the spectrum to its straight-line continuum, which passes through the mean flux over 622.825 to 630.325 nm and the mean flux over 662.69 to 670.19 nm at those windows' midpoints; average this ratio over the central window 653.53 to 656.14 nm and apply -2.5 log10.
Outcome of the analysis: 0.02 mag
